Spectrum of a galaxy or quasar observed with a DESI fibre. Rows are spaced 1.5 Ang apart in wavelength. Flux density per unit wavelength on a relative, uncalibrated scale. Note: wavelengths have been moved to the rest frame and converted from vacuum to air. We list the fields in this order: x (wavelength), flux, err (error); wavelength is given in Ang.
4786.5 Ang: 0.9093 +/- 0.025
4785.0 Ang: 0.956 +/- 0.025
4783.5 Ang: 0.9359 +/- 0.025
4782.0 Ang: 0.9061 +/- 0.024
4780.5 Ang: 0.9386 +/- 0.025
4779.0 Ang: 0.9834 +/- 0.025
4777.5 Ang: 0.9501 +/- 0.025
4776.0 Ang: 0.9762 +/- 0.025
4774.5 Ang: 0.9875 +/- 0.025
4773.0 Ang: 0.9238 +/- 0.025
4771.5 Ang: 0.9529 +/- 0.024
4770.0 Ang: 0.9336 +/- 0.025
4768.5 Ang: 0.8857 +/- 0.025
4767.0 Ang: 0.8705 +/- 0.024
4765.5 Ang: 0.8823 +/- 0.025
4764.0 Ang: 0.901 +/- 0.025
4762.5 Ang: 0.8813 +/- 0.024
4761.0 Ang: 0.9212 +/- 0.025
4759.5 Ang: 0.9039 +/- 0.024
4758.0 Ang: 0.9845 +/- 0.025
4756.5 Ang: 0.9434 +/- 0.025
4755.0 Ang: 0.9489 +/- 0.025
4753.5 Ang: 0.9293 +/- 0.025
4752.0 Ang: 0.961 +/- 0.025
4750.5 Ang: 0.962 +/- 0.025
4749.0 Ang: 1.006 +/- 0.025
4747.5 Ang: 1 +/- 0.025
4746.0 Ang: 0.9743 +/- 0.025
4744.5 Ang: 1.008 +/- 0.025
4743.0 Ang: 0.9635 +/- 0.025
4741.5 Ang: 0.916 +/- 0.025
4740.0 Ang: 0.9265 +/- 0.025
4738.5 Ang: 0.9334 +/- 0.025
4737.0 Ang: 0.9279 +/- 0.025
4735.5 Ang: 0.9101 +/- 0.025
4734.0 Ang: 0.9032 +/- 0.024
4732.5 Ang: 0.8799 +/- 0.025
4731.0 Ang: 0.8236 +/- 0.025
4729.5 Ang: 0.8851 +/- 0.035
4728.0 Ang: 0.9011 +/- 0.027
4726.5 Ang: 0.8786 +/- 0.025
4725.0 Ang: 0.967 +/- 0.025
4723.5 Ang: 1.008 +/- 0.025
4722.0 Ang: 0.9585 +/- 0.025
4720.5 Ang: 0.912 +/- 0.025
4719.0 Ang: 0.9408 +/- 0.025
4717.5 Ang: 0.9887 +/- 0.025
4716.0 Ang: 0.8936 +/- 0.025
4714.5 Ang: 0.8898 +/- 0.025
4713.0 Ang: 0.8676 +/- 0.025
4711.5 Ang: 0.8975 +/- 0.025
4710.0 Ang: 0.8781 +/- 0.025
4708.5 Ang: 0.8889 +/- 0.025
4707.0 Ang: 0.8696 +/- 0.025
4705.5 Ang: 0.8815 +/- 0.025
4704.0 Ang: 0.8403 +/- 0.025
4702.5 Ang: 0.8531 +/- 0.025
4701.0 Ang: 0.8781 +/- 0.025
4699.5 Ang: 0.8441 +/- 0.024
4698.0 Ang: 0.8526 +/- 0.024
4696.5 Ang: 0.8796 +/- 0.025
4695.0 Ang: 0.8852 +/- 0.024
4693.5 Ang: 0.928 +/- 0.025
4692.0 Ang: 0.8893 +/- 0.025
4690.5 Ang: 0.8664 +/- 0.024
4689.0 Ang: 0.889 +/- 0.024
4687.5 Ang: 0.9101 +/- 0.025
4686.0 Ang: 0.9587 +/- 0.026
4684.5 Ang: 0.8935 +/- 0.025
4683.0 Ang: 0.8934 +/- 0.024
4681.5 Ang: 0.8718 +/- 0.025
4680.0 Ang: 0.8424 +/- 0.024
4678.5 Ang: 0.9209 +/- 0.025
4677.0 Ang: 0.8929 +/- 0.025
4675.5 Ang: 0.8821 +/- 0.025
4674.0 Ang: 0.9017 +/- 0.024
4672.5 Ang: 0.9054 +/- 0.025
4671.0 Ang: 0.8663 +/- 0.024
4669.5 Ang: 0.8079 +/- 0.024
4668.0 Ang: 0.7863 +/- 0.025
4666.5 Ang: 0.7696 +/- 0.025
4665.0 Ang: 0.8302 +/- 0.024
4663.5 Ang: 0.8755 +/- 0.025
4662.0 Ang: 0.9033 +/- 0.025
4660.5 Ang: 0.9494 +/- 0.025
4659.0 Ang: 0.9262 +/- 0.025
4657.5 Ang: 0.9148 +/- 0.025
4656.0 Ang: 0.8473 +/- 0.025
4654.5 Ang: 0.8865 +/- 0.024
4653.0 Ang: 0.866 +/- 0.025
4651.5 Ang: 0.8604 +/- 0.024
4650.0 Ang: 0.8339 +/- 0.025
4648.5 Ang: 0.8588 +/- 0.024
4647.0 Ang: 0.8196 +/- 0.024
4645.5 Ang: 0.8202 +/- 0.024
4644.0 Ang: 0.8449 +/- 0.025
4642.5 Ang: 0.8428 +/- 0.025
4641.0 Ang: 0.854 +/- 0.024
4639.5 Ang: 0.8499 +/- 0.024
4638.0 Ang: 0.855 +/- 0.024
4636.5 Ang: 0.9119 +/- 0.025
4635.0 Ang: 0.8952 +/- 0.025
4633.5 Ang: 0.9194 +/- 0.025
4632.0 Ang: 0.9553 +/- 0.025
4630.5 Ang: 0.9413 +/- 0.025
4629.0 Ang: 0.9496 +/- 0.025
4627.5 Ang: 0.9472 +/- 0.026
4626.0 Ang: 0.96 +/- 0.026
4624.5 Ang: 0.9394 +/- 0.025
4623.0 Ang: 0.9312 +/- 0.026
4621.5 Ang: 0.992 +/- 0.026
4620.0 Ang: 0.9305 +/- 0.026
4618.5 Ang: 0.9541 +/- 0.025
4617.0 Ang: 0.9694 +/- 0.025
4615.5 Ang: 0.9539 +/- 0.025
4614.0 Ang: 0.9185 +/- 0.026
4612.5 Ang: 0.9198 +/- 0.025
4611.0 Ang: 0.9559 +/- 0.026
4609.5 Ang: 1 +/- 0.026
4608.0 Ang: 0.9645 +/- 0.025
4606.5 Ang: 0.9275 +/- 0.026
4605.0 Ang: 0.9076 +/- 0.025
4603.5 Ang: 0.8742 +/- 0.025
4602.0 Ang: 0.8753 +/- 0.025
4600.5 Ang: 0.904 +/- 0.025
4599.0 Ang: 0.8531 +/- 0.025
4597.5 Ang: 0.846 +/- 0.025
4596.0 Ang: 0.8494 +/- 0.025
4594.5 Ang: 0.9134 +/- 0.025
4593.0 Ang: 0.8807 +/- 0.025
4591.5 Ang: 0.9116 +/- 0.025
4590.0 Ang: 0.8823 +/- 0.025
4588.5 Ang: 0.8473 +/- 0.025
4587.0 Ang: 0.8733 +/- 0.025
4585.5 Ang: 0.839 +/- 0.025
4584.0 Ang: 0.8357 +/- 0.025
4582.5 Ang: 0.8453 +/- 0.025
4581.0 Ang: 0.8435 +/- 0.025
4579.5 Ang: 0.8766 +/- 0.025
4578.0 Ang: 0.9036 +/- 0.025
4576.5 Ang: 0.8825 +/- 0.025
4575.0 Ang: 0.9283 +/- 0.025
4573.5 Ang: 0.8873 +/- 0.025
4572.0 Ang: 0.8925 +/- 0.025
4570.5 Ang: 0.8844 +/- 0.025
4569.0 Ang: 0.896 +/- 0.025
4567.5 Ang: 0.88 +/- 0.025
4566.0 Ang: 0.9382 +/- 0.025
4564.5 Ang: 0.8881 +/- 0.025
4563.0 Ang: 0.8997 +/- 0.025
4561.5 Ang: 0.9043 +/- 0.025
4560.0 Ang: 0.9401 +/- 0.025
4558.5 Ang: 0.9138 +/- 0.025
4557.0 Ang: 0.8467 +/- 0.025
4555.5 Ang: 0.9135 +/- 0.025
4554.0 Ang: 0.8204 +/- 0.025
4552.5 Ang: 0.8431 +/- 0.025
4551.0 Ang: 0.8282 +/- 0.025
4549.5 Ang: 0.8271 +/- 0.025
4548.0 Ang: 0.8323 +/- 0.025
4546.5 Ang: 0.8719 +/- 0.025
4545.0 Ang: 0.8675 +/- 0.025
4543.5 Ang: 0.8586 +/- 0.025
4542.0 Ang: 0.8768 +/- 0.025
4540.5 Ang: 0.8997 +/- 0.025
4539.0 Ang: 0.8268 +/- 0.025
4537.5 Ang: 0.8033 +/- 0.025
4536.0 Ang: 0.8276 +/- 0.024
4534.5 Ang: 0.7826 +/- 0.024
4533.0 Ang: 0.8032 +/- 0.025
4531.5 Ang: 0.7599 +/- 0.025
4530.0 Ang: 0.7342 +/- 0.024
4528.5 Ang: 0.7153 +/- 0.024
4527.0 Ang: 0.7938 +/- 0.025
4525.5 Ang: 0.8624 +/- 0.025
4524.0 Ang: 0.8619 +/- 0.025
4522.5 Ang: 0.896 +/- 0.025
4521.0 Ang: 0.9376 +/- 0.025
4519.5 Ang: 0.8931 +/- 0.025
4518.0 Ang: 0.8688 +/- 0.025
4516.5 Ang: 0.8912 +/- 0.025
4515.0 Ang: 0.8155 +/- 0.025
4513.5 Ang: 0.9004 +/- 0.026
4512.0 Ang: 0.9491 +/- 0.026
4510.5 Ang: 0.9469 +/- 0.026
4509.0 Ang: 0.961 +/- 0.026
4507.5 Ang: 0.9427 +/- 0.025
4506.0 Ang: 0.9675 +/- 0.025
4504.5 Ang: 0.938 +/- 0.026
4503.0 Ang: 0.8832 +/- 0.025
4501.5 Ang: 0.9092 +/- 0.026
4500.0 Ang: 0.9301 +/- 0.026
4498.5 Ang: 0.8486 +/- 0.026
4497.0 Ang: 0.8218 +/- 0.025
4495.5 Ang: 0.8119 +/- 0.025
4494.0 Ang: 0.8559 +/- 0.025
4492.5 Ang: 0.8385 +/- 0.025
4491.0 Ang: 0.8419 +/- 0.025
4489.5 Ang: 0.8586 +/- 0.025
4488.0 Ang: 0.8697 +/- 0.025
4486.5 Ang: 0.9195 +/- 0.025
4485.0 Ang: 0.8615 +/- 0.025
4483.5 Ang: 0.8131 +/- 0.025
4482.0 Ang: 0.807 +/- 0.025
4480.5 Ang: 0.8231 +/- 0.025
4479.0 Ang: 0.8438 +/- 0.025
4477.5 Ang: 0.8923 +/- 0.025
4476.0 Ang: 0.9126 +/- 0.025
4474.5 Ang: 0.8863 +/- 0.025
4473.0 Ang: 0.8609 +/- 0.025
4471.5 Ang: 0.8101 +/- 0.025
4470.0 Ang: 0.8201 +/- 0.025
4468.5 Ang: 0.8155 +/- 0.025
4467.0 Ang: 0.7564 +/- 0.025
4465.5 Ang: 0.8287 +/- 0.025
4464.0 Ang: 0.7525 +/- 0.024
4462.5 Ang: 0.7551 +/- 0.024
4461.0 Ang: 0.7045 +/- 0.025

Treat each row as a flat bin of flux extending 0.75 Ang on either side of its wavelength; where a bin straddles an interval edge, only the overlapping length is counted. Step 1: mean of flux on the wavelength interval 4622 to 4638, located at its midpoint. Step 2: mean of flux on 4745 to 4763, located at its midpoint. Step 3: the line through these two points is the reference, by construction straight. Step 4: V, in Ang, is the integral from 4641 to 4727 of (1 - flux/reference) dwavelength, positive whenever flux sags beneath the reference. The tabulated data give 5.4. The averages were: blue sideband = 0.932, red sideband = 0.953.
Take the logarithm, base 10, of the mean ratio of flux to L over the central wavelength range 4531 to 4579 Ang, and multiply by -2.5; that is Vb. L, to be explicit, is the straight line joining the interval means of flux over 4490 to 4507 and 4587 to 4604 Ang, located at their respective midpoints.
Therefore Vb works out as 0.01 mag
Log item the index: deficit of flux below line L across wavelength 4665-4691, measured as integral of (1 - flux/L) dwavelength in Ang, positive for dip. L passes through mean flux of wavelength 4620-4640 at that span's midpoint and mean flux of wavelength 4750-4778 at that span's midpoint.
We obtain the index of 1.57 Ang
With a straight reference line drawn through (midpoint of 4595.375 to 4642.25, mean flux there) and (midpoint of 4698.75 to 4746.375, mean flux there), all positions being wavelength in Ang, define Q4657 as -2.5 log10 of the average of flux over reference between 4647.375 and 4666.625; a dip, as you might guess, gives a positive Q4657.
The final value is 0.05 mag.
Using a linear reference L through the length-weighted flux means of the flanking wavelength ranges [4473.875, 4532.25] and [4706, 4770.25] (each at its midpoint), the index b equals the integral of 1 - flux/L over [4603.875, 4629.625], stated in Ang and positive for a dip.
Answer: -1.5 Ang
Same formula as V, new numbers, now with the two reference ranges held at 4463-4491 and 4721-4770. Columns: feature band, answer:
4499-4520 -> -1.6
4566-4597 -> -0.1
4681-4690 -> 0.1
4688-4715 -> 1.1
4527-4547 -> 1.0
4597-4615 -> -0.6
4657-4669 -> 0.5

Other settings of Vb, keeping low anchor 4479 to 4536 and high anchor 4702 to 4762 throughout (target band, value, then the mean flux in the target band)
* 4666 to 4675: 0.079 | 0.843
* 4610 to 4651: -0.016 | 0.909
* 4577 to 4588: 0.028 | 0.86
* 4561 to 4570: -0.028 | 0.9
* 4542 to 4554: 0.033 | 0.847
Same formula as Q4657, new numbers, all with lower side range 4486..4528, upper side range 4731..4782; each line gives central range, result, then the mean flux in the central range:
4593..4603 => 0.04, 0.874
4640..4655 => 0.08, 0.848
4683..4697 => 0.03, 0.9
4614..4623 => -0.05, 0.954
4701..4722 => 0.04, 0.894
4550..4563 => 0.02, 0.877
